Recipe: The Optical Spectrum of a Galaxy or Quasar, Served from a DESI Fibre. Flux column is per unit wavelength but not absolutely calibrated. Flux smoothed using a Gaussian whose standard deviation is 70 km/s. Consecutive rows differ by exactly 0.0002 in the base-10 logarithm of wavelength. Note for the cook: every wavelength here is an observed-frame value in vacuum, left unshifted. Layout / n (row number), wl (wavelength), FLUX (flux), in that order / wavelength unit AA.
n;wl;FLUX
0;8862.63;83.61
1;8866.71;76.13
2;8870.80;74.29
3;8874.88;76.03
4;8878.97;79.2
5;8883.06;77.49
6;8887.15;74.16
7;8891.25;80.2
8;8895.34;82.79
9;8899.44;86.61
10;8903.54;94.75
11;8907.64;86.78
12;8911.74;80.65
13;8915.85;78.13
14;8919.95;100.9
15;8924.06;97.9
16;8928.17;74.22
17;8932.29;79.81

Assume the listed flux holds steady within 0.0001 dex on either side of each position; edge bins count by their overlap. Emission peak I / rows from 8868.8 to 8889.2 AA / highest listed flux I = 79.2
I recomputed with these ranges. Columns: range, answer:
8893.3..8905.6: 94.75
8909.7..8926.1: 100.9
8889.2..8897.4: 82.79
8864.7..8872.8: 76.13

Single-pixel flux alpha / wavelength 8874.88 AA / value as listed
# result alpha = 76.03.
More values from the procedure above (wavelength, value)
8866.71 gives 76.13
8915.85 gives 78.13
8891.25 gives 80.2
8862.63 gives 83.61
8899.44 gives 86.61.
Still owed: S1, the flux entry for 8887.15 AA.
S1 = 74.16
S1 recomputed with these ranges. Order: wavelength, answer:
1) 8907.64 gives 86.78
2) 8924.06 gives 97.9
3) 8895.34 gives 82.79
